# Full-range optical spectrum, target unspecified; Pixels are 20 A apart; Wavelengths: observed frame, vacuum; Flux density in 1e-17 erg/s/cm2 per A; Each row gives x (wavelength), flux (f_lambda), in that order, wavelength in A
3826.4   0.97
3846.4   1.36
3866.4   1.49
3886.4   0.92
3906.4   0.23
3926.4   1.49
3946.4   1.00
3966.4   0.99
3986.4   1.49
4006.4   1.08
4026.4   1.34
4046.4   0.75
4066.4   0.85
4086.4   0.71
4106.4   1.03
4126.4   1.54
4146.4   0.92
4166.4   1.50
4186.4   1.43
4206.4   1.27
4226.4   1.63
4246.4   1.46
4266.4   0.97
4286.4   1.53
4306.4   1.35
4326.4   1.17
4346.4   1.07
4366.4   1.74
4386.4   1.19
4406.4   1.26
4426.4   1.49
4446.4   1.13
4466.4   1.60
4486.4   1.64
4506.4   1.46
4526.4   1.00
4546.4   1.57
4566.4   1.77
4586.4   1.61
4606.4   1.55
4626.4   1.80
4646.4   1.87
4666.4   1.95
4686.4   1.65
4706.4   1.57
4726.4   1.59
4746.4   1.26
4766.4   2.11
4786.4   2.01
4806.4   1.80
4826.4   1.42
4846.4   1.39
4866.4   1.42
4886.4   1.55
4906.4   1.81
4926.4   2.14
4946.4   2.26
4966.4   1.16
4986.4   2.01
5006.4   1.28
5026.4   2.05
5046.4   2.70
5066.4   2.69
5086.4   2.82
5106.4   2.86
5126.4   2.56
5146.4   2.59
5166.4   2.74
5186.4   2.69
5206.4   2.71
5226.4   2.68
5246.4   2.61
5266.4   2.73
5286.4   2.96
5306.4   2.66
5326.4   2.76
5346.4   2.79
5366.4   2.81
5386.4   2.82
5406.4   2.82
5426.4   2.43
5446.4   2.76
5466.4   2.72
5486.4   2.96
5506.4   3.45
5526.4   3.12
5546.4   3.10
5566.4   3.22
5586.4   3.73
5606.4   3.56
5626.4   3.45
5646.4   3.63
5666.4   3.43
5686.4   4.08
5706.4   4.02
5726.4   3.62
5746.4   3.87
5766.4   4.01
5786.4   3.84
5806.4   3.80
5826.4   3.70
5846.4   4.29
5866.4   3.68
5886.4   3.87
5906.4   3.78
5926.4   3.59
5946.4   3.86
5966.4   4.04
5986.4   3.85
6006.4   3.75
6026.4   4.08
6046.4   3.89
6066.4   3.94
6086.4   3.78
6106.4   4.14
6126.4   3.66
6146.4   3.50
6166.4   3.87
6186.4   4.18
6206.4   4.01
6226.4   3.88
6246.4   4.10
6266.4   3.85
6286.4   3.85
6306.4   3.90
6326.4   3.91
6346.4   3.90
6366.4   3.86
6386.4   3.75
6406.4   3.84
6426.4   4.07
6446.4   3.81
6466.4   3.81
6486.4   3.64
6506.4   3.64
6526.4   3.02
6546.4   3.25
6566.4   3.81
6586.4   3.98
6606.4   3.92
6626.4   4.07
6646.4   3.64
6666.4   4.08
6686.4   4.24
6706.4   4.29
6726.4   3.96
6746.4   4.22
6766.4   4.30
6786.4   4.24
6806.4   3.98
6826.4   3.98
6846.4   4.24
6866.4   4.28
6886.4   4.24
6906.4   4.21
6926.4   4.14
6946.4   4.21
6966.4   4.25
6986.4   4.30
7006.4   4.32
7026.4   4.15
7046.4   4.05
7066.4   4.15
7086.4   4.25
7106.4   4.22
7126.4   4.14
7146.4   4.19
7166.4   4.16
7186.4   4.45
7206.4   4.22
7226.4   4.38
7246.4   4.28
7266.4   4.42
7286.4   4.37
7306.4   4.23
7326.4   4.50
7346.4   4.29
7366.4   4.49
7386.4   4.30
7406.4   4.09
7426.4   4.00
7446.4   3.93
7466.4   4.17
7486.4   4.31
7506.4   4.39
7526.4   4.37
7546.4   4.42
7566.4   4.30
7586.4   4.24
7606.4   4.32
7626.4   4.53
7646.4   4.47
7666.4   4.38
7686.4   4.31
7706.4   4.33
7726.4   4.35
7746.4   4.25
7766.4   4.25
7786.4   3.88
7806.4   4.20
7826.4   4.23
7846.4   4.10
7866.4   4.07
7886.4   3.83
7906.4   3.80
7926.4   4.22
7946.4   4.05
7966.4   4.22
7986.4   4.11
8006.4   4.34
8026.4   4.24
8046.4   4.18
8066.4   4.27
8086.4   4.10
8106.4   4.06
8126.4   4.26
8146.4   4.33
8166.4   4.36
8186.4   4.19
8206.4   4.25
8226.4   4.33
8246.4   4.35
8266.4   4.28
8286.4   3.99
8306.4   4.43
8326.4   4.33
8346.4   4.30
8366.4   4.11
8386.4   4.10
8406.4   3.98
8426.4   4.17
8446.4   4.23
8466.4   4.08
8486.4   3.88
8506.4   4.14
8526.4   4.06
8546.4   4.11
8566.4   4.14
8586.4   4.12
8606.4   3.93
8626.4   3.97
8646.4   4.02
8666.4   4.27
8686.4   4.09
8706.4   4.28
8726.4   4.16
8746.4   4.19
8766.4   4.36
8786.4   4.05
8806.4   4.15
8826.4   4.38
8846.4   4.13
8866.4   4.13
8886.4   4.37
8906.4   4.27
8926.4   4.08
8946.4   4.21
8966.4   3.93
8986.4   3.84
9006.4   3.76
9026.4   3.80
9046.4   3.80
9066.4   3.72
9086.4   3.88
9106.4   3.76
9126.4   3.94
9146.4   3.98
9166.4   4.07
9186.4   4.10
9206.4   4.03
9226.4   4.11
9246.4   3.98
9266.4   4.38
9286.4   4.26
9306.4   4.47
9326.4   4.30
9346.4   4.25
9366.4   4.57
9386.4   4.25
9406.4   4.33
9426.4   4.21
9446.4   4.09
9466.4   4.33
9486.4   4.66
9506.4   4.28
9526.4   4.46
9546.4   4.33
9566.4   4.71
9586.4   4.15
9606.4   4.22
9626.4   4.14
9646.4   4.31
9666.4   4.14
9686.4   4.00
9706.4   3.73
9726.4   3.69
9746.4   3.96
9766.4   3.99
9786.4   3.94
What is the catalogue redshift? 0.26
